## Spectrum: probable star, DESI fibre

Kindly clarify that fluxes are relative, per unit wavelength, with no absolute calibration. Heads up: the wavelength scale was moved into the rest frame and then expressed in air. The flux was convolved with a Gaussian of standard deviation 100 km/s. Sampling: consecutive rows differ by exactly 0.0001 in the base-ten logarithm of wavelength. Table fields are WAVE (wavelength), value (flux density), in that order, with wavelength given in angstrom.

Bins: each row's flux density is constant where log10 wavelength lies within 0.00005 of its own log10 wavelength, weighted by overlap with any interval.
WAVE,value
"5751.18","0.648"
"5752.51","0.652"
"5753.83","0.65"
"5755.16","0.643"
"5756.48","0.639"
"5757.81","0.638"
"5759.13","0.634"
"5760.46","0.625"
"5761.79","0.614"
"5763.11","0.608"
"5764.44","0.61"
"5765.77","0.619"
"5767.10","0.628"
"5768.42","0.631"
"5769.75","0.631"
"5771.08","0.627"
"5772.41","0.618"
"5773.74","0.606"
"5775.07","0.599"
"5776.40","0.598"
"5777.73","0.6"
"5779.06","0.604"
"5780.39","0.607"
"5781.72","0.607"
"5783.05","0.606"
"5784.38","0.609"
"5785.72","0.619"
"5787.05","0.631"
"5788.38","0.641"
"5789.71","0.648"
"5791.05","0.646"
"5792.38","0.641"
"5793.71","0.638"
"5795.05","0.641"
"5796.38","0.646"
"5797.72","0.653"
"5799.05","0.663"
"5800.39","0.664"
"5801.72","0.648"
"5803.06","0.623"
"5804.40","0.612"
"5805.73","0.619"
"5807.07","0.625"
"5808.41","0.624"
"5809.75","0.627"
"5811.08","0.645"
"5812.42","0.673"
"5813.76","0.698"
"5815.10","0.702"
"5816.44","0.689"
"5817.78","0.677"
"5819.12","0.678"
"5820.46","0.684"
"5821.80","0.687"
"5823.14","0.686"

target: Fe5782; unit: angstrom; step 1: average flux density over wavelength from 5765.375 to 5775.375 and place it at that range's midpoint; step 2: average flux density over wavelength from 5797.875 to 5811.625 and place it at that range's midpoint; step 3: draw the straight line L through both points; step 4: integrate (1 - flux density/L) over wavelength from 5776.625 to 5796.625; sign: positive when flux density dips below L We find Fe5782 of 0.1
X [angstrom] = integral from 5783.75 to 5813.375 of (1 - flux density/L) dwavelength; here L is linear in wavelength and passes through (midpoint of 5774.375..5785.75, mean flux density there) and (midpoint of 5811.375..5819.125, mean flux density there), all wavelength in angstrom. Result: 0.3 angstrom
